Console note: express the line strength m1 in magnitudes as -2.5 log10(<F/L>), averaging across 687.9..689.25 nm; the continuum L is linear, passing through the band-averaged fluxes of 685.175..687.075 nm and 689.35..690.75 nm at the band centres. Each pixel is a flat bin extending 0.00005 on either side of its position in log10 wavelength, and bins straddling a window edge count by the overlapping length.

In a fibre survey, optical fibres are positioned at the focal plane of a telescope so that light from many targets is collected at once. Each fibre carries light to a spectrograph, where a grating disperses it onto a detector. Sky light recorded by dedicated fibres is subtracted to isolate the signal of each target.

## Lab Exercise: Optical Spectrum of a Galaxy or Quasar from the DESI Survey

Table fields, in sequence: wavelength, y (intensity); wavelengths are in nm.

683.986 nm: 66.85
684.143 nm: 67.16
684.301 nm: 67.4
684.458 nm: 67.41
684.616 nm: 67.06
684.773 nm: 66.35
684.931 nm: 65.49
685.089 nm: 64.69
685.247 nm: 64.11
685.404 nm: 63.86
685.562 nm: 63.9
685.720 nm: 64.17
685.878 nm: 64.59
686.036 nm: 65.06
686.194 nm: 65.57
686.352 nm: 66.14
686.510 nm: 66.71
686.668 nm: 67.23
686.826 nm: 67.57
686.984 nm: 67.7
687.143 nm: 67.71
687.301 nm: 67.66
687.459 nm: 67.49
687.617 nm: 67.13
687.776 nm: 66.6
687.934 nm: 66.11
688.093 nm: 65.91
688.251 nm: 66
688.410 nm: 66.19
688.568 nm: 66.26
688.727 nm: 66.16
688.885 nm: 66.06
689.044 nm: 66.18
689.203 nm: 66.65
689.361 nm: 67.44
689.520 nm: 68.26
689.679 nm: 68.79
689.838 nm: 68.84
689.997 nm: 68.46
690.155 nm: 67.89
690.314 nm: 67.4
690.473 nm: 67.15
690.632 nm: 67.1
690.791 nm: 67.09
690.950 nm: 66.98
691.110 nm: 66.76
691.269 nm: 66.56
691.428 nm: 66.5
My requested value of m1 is 0.015 mag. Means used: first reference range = 65.6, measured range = 66.1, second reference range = 67.9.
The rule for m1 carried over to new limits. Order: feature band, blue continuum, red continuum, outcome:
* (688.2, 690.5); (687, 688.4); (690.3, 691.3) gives -0.01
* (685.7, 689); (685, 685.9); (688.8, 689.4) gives -0.02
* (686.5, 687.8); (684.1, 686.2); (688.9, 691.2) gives -0.02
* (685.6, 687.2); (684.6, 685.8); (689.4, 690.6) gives -0.01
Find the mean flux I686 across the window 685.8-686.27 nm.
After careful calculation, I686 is 65.1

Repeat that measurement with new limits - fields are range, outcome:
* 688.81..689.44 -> 66.6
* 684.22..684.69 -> 67.3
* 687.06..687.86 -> 67.3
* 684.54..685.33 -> 65.6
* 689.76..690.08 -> 68.8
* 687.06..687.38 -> 67.6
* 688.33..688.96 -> 66.2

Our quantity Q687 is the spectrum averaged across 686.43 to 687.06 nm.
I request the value 67.3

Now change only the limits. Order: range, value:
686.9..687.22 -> 67.6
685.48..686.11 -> 64.4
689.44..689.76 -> 68.4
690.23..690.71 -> 67.2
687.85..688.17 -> 66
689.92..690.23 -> 68.4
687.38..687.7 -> 67.3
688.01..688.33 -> 65.9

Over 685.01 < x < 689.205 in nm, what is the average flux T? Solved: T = 66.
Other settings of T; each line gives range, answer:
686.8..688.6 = 66.8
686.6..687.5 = 67.6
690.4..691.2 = 67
